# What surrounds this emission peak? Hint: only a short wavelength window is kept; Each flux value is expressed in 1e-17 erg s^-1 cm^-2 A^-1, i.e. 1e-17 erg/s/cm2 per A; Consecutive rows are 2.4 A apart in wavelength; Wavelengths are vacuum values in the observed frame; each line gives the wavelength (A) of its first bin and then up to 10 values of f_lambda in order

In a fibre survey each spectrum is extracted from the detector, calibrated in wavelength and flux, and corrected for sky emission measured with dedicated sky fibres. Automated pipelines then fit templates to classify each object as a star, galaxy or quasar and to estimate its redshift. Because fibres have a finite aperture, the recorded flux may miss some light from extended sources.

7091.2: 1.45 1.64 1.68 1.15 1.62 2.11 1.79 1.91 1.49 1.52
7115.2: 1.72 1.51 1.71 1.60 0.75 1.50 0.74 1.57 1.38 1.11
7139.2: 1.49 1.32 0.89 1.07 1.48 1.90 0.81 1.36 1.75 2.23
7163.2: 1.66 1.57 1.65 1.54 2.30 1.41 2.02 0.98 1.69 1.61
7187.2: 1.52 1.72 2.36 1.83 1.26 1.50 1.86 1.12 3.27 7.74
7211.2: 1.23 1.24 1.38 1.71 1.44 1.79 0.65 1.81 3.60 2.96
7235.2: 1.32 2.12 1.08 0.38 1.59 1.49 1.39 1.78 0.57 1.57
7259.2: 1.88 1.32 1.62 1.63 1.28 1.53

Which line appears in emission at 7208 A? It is H-alpha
